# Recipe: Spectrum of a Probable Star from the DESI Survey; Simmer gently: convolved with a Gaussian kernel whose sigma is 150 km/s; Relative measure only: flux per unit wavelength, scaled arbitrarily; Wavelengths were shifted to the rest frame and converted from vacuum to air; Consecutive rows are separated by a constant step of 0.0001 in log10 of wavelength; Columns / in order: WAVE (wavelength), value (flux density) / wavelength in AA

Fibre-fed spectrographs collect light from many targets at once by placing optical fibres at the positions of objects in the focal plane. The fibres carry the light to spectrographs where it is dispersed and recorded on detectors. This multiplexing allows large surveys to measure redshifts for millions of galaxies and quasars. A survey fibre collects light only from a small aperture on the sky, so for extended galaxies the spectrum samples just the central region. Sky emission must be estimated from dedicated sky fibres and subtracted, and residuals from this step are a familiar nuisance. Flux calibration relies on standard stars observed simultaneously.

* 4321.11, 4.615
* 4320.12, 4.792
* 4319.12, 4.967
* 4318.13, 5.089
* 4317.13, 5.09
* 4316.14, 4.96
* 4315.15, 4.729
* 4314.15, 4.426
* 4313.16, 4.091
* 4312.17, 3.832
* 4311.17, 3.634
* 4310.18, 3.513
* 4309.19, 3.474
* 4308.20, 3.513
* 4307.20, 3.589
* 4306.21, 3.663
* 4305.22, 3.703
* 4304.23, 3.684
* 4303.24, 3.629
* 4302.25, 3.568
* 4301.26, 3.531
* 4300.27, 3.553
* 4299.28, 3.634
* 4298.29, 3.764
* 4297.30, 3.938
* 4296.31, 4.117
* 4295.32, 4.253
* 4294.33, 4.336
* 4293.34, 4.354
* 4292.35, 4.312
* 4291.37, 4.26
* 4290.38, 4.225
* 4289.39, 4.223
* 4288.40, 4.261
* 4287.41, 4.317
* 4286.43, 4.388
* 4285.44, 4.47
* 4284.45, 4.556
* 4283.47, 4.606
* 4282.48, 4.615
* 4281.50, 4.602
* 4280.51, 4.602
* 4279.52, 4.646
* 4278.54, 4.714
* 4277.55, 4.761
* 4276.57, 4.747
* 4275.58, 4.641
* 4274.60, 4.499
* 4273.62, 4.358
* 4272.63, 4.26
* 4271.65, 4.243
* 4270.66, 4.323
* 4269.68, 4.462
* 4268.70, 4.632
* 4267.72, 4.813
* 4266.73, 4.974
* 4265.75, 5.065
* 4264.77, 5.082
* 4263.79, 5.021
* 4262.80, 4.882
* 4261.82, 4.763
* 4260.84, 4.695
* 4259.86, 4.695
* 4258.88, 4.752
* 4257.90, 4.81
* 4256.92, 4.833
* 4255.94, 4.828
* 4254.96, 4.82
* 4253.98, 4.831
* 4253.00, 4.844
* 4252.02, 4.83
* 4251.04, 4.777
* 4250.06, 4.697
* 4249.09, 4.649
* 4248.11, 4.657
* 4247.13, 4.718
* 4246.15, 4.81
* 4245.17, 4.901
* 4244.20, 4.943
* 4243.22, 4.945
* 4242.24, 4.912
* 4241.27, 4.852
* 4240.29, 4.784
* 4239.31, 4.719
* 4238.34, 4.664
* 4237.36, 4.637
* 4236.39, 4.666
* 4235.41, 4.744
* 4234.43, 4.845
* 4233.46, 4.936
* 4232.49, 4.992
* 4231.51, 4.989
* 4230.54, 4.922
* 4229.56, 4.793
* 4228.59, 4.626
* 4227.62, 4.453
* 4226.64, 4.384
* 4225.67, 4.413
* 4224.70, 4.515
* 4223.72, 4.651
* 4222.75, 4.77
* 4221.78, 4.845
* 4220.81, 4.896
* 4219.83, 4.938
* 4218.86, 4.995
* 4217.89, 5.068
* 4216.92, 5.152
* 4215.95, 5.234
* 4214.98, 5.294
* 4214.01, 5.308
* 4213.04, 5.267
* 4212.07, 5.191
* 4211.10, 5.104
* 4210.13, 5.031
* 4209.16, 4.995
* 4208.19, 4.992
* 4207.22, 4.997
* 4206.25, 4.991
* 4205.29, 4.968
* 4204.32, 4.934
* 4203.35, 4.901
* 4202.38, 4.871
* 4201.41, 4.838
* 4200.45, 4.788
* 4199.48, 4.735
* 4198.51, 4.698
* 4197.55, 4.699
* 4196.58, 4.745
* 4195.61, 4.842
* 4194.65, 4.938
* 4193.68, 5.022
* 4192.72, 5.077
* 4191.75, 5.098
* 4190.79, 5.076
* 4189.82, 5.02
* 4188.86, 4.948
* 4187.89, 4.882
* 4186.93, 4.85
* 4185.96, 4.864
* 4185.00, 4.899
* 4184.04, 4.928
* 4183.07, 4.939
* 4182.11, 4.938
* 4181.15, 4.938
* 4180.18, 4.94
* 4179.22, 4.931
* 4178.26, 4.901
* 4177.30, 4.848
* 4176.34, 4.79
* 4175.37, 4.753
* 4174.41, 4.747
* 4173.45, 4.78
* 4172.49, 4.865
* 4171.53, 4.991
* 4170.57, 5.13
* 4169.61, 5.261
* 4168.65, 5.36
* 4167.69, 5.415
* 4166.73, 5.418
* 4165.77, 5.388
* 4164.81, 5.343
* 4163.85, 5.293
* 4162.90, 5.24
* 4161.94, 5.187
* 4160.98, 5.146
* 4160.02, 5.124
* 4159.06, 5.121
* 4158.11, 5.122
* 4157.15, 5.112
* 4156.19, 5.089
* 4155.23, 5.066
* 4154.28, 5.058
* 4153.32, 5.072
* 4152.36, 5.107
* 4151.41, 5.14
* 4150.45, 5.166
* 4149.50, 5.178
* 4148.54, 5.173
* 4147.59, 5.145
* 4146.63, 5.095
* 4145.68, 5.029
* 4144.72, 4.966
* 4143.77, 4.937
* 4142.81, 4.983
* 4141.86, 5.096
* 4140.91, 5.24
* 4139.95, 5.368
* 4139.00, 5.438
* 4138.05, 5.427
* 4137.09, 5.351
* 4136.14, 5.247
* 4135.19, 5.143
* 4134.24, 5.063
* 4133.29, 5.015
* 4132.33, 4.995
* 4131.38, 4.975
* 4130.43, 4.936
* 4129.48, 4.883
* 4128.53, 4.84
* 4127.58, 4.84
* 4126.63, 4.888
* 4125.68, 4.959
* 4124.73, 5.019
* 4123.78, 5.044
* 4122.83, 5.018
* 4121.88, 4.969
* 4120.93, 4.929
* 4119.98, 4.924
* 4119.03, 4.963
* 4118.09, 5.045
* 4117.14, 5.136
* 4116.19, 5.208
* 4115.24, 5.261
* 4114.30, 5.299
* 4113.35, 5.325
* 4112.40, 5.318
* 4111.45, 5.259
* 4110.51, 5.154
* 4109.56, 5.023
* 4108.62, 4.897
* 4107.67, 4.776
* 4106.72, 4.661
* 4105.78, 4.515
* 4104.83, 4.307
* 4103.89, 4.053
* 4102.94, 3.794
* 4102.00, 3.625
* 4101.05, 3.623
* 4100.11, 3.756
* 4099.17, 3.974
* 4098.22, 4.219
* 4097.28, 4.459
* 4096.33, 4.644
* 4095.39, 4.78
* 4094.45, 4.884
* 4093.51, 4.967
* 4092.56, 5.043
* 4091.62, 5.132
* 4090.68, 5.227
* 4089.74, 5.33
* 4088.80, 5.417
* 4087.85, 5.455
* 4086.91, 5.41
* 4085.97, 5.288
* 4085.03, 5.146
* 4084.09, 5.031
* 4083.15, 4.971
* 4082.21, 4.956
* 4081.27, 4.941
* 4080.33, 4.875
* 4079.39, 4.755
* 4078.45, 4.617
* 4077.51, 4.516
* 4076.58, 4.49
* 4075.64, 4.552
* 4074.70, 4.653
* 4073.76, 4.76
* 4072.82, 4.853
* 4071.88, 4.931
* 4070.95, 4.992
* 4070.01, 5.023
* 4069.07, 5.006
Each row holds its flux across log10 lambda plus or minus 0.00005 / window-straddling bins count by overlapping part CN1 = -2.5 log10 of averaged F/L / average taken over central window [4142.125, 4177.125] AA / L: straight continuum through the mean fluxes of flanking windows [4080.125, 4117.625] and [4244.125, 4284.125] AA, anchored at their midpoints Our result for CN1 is -0.070 mag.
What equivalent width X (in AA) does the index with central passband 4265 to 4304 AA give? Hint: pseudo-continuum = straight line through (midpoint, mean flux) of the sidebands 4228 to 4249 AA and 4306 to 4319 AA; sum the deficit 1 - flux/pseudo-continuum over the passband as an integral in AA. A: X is 0.6 AA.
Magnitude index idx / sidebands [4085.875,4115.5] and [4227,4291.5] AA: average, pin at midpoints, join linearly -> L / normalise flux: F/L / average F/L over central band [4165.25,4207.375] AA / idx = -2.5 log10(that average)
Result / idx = -0.051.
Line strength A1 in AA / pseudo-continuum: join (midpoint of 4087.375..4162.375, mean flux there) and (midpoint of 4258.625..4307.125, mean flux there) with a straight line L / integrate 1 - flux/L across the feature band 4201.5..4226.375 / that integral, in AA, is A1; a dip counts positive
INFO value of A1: -1.86 AA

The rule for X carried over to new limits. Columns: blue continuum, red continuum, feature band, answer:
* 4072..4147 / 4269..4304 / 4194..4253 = -4.72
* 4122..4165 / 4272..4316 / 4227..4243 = -0.91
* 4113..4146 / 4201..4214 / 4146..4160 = -0.16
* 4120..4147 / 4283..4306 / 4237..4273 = -3.77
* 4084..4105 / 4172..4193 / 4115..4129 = -0.74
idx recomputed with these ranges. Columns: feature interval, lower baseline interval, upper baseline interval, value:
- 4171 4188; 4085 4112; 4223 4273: -0.03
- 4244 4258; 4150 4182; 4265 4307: -0.06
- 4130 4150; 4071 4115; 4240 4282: -0.08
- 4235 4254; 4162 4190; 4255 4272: 0.01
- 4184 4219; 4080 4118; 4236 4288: -0.05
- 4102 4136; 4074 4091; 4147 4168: 0.04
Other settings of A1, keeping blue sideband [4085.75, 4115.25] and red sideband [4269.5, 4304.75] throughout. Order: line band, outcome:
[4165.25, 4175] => -1.2 AA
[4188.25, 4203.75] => -1.3 AA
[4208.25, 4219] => -1.7 AA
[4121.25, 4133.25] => -0.7 AA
